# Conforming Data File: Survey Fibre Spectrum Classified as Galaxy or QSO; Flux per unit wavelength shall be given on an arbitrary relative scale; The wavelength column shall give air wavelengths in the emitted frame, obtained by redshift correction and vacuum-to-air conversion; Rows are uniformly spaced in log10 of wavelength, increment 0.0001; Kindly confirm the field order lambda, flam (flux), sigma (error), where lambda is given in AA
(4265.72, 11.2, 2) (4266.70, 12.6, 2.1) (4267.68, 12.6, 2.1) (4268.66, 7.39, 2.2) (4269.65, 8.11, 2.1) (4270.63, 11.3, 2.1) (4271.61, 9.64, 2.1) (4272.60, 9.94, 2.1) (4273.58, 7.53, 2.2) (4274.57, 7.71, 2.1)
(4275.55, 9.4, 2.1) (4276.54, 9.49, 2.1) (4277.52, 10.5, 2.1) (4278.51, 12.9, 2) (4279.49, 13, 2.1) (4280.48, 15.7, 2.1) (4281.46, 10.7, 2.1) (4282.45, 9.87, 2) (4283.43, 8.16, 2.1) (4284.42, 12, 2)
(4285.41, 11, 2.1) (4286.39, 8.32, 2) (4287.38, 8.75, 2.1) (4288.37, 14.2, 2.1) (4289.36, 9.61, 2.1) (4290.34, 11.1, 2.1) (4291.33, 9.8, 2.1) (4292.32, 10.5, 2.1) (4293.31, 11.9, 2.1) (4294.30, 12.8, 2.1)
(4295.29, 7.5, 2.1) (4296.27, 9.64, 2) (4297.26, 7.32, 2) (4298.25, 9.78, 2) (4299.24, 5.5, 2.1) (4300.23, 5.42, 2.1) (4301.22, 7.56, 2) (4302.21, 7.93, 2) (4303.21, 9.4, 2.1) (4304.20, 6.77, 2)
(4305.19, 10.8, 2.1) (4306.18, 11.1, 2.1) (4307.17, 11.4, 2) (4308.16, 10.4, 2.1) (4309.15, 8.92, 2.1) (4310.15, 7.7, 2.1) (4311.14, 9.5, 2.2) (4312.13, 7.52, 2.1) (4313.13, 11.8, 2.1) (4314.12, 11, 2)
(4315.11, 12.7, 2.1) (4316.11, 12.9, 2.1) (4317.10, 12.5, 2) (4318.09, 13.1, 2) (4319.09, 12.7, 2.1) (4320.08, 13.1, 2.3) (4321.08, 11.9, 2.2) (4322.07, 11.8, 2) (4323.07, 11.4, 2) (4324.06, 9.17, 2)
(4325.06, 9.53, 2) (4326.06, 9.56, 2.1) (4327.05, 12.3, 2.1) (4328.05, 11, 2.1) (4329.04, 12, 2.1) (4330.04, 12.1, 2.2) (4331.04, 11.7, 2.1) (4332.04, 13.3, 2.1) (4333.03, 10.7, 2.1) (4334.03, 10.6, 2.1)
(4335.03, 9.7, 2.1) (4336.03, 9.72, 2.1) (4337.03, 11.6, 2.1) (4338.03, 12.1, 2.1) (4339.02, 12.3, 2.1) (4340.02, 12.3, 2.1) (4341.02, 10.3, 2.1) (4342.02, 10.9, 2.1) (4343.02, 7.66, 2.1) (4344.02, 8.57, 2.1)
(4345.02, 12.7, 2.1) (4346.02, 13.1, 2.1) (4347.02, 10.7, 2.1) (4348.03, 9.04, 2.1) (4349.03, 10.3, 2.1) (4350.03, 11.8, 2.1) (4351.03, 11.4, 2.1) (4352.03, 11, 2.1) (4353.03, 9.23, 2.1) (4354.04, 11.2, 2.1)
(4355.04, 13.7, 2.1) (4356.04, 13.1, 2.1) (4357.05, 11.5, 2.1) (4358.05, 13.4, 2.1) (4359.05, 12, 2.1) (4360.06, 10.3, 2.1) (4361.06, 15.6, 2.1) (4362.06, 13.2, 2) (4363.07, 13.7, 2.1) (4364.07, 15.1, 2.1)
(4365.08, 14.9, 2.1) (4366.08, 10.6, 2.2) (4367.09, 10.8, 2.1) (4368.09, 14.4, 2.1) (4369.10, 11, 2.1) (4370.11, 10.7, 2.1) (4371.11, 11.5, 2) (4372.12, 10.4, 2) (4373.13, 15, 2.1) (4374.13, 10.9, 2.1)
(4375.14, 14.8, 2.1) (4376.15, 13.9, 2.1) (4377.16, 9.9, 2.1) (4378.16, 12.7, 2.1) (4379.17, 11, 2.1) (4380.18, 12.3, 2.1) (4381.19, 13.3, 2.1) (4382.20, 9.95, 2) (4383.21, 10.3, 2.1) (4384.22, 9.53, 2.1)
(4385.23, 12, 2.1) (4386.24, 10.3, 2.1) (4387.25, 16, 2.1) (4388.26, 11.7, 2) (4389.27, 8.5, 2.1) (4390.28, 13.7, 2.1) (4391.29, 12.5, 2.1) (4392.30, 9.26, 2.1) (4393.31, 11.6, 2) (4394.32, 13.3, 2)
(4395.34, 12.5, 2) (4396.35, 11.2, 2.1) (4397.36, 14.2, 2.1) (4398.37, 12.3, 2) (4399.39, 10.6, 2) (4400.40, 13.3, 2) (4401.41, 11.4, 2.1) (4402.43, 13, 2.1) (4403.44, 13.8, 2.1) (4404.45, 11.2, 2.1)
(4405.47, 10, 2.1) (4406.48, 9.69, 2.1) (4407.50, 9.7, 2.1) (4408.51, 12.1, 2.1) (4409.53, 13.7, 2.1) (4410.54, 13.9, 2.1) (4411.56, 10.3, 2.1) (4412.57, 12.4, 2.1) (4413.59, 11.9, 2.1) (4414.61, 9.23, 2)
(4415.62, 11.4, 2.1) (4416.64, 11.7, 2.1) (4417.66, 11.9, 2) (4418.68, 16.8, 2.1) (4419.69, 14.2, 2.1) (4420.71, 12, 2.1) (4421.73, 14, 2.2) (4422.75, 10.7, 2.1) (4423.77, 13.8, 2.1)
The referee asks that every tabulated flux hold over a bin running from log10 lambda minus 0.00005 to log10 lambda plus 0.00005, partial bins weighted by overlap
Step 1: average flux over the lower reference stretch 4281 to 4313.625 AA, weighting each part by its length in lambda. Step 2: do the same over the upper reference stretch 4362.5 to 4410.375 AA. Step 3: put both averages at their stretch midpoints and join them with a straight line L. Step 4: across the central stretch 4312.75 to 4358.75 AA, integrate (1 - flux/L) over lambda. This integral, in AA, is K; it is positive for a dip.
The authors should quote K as -3.5 AA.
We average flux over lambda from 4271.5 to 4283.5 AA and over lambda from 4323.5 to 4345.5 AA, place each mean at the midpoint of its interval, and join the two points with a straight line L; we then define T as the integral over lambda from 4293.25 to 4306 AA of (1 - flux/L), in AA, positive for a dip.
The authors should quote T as 2.4 AA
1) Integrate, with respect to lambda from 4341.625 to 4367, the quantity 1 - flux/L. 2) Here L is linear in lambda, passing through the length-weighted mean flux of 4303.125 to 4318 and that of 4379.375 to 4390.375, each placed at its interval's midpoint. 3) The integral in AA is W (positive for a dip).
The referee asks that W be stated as -1.65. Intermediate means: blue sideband 10.4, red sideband 11.5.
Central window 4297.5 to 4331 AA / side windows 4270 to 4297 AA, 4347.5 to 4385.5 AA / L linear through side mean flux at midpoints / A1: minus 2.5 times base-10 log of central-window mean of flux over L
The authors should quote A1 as 0.07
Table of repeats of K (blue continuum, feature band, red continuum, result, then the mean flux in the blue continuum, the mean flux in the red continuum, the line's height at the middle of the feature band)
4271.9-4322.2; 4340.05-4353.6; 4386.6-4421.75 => 0.6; 10.2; 12.1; 11.1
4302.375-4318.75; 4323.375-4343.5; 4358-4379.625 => 0.6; 10.4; 12.5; 11.3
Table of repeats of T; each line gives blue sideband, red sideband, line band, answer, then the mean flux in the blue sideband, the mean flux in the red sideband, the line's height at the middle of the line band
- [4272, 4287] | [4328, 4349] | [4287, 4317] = 2.51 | 10.4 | 11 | 10.6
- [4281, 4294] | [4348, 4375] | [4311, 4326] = -0.24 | 10.5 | 12.2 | 11.2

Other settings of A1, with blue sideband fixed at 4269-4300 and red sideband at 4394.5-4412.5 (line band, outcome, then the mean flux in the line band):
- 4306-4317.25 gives -0.005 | 10.5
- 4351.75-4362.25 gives -0.090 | 12.2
